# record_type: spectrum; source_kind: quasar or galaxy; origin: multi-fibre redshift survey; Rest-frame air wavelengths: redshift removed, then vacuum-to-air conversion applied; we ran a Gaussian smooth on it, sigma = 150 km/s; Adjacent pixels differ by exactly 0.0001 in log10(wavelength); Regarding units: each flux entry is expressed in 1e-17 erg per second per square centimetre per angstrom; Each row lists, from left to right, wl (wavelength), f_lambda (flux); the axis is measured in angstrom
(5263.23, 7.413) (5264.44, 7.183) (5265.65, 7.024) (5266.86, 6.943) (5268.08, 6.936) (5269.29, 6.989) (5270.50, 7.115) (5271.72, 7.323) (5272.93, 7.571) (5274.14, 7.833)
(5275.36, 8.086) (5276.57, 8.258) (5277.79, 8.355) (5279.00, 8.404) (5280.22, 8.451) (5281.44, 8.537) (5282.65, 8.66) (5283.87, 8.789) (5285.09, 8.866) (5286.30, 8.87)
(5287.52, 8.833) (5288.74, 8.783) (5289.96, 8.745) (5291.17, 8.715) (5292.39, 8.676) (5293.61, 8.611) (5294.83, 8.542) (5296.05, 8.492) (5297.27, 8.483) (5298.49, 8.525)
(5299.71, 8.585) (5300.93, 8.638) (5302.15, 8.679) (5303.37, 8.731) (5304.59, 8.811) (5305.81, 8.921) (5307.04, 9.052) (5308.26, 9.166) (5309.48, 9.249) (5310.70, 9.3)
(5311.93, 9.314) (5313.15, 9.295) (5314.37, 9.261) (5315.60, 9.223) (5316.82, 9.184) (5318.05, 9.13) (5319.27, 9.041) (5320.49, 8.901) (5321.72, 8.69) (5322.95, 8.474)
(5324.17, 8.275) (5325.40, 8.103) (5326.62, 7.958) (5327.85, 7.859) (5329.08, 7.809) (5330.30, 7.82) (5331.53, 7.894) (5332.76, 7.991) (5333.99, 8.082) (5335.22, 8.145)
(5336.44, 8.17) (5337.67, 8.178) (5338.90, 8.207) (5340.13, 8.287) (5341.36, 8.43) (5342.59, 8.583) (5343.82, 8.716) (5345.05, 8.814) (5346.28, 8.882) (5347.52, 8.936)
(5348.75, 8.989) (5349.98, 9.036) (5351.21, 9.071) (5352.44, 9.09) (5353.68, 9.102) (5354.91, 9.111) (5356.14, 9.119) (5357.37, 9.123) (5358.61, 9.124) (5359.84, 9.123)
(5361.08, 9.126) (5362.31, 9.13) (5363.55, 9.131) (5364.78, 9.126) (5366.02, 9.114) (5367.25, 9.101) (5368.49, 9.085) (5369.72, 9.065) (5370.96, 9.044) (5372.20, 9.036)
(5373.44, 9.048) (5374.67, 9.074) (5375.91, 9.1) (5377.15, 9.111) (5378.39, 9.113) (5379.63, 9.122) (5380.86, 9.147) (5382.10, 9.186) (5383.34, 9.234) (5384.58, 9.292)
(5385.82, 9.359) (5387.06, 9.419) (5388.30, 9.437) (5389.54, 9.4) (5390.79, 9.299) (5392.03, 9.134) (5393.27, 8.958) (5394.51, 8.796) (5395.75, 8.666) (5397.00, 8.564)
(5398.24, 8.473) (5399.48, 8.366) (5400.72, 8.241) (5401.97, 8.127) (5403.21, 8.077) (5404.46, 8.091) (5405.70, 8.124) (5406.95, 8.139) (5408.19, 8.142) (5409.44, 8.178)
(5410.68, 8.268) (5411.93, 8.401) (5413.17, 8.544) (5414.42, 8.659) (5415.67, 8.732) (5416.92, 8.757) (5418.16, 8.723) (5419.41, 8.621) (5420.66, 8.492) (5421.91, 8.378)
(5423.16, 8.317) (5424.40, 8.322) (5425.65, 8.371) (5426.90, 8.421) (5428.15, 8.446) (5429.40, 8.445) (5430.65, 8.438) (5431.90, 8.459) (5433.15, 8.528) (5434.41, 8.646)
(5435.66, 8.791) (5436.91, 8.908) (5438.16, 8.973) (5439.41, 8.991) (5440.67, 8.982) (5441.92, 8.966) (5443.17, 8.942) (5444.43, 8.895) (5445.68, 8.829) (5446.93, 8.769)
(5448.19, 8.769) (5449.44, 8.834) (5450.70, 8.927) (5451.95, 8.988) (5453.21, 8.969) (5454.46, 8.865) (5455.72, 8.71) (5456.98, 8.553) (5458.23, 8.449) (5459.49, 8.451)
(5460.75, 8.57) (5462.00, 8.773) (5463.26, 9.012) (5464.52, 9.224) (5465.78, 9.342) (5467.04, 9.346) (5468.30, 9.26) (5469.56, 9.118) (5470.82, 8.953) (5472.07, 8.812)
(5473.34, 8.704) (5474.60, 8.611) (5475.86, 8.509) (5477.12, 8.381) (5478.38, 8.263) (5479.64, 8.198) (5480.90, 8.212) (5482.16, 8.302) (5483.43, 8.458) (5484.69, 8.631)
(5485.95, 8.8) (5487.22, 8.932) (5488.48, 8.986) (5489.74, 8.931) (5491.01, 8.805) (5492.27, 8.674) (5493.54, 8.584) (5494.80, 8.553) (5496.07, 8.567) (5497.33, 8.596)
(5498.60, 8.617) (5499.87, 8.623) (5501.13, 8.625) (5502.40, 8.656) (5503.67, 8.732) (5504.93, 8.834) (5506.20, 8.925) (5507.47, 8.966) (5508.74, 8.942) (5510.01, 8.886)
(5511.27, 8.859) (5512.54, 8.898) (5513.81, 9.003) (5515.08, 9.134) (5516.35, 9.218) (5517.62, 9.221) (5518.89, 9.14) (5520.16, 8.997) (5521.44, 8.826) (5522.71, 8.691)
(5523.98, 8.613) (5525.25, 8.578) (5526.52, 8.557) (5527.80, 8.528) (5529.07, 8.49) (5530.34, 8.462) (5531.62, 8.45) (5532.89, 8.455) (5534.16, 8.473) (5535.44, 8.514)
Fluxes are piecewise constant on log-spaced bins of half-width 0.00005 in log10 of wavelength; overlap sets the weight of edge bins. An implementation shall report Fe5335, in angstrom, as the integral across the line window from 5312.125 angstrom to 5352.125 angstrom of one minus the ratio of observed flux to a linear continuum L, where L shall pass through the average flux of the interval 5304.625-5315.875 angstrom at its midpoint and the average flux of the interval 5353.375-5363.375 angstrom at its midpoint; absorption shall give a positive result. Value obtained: 2.59 angstrom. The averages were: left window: 9.17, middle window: 8.56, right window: 9.12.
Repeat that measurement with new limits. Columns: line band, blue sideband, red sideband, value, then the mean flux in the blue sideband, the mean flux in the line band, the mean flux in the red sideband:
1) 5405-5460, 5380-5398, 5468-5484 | 1.5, 9.12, 8.62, 8.59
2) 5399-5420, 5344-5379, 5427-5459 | 1.2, 9.06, 8.36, 8.76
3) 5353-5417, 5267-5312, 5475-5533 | -2.3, 8.46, 8.87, 8.71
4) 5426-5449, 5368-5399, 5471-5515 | 0.4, 9.08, 8.73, 8.69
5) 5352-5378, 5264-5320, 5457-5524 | -1.5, 8.49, 9.1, 8.78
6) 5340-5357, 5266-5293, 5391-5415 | -1.2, 8.16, 8.89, 8.43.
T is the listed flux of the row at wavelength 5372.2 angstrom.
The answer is 9.036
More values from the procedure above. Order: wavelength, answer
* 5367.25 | 9.101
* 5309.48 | 9.249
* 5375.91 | 9.1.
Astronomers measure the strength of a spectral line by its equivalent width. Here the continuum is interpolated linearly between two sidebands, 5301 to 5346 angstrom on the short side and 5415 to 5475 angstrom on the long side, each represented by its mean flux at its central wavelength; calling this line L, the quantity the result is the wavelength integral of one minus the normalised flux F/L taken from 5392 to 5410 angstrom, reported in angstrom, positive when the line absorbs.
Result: 0.7 angstrom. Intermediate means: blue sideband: 8.61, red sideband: 8.76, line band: 8.38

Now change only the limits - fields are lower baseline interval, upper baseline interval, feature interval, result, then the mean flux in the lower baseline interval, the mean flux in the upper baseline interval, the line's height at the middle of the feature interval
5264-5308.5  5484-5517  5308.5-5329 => -1.1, 8.3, 8.81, 8.38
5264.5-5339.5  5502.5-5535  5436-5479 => -0.8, 8.41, 8.79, 8.68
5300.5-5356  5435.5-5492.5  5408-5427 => 0.6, 8.68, 8.79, 8.75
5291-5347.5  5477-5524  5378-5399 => -1.0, 8.61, 8.75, 8.66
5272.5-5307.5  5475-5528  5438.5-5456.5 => -0.4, 8.57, 8.73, 8.69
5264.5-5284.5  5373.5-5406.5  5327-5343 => 0.5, 7.81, 8.88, 8.37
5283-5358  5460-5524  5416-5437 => 0.6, 8.69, 8.8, 8.76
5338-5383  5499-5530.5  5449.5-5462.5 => 0.2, 8.99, 8.82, 8.88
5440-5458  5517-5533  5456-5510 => 0.3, 8.85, 8.7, 8.78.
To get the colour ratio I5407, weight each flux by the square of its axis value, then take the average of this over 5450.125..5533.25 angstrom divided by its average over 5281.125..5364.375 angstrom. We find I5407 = 1.1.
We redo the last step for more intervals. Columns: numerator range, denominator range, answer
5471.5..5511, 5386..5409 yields 1.04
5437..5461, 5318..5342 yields 1.12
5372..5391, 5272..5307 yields 1.12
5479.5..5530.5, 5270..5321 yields 1.09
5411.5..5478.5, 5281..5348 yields 1.06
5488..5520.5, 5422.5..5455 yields 1.04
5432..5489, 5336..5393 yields 1.01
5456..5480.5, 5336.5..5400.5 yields 1.01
